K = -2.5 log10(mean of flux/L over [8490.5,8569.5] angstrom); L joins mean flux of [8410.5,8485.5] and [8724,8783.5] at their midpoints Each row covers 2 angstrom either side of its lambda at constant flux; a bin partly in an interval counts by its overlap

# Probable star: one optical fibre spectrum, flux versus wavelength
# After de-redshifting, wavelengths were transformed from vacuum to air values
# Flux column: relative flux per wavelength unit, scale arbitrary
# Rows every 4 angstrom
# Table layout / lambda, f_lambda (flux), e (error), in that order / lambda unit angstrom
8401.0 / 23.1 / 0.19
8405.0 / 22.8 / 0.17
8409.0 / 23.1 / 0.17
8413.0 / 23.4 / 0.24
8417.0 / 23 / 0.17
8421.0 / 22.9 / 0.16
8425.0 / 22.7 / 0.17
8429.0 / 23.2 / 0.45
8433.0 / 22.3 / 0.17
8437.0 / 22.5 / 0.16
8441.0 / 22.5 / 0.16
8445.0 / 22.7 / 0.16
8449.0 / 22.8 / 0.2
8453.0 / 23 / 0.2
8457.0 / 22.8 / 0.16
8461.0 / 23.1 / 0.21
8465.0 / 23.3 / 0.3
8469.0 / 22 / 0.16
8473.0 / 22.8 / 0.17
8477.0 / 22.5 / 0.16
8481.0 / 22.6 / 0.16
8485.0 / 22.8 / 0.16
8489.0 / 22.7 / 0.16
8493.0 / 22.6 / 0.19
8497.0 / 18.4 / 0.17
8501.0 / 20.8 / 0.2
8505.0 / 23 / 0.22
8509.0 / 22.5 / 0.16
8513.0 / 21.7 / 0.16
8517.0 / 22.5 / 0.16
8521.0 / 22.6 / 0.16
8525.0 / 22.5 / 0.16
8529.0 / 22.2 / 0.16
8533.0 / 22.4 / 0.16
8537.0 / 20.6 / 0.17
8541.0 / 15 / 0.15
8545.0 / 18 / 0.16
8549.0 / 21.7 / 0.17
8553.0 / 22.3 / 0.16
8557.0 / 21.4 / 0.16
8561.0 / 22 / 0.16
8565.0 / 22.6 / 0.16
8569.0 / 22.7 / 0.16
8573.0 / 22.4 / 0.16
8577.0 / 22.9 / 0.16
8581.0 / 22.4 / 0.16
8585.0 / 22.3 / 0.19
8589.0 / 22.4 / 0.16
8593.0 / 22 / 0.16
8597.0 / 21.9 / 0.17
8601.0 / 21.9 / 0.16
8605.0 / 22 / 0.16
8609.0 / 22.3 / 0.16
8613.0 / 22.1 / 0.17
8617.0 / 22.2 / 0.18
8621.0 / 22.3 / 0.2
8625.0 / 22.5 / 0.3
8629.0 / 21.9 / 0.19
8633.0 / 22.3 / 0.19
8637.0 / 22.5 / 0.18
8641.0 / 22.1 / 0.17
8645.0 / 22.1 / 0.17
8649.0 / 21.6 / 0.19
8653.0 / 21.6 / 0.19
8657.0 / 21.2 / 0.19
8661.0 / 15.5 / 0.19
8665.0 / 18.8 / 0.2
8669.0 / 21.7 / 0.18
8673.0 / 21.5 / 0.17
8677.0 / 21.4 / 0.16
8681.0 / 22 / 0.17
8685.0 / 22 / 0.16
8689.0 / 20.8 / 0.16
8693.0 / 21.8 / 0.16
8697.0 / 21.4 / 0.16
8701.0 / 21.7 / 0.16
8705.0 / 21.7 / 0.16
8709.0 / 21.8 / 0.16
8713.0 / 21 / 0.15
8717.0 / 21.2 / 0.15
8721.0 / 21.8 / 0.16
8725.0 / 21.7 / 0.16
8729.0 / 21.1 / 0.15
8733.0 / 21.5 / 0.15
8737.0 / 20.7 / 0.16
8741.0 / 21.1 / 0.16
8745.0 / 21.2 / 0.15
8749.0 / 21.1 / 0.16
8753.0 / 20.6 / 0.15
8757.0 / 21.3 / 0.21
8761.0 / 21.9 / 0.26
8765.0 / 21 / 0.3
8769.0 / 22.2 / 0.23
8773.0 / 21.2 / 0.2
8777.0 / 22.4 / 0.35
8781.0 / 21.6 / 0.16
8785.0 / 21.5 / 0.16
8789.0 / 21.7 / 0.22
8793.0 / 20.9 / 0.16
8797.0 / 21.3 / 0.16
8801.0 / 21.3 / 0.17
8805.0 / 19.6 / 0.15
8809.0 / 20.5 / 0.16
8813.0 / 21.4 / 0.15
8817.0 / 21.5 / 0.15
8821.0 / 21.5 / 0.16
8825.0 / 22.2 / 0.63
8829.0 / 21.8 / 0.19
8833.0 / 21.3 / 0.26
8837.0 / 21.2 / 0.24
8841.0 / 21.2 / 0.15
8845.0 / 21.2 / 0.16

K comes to 0.052 mag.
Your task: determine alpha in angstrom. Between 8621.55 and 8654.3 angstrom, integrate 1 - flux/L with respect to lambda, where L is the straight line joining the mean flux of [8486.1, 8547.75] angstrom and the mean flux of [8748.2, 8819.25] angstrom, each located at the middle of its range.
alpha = -1.3 angstrom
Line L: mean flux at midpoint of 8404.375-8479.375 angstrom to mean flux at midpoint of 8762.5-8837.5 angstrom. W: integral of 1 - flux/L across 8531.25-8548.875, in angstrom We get 2.5 angstrom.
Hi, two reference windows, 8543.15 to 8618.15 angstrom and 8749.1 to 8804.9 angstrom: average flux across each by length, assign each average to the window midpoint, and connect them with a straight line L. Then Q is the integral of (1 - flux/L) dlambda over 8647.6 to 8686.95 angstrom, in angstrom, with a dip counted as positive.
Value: 1.8 angstrom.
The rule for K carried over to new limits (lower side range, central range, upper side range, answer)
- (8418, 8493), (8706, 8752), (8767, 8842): 0.02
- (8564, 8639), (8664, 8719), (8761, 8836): 0.02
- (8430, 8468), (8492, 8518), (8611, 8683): 0.04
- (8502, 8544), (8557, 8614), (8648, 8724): -0.05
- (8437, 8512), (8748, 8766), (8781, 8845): 0.01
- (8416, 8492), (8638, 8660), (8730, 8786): 0.02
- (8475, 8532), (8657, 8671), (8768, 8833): 0.14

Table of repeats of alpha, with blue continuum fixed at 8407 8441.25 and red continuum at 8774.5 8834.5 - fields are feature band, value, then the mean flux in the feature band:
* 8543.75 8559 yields 0.9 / 21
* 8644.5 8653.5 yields 0.1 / 21.7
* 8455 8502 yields 0.9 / 22.2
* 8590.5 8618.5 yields 0.1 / 22.1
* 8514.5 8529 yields 0.0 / 22.5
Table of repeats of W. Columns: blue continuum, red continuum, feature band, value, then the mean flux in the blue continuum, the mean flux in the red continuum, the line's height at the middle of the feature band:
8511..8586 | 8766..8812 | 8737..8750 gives 0.2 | 21.6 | 21.3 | 21.3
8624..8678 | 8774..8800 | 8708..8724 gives -0.1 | 21.2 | 21.5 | 21.3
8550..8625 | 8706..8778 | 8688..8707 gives 0.1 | 22.2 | 21.4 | 21.6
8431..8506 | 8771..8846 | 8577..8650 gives -0.8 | 22.4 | 21.3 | 21.9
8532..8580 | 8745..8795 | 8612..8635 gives -1.0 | 21.2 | 21.4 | 21.3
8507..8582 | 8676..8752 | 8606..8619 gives -0.4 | 21.6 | 21.4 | 21.5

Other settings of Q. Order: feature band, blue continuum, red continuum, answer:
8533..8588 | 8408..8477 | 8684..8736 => 2.2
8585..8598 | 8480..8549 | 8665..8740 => -0.5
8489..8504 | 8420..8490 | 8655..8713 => 0.9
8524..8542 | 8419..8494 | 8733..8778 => 1.3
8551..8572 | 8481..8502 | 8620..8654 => -0.4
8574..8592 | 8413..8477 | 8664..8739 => -0.4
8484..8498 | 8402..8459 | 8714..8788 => 0.5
